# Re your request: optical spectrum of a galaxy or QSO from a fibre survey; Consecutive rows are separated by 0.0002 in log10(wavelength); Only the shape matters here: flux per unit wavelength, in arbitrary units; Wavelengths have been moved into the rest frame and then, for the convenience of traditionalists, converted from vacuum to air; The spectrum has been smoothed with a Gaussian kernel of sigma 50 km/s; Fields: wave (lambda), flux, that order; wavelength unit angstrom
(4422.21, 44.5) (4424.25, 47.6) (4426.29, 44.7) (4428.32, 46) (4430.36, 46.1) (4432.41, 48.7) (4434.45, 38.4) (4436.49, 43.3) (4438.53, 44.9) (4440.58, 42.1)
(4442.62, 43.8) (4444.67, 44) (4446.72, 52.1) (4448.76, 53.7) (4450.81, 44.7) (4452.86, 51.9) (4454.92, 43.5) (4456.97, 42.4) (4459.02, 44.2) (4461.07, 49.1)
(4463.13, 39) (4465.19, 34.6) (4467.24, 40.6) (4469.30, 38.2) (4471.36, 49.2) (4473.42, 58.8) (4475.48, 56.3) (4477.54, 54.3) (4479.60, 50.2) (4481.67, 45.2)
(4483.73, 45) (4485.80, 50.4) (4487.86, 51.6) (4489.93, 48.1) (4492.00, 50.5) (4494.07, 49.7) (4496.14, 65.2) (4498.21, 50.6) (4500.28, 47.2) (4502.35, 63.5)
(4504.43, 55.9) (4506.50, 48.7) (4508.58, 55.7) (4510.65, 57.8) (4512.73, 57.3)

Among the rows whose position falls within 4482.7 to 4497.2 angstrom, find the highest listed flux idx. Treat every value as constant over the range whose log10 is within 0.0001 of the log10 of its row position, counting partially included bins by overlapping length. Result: 65.2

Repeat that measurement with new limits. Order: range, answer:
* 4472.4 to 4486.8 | 58.8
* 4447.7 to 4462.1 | 53.7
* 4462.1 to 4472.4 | 49.2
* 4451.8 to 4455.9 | 51.9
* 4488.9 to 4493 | 50.5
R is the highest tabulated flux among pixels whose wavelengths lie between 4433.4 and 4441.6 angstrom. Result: 44.9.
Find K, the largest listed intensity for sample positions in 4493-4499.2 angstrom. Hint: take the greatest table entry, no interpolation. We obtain 65.2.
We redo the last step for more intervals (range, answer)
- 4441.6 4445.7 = 44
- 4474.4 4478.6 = 56.3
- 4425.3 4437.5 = 48.7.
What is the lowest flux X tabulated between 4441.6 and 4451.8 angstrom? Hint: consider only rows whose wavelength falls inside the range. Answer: 43.8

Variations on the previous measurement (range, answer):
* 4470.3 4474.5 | 49.2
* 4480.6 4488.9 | 45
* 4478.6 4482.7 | 45.2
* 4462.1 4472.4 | 34.6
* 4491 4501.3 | 47.2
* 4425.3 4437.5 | 38.4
